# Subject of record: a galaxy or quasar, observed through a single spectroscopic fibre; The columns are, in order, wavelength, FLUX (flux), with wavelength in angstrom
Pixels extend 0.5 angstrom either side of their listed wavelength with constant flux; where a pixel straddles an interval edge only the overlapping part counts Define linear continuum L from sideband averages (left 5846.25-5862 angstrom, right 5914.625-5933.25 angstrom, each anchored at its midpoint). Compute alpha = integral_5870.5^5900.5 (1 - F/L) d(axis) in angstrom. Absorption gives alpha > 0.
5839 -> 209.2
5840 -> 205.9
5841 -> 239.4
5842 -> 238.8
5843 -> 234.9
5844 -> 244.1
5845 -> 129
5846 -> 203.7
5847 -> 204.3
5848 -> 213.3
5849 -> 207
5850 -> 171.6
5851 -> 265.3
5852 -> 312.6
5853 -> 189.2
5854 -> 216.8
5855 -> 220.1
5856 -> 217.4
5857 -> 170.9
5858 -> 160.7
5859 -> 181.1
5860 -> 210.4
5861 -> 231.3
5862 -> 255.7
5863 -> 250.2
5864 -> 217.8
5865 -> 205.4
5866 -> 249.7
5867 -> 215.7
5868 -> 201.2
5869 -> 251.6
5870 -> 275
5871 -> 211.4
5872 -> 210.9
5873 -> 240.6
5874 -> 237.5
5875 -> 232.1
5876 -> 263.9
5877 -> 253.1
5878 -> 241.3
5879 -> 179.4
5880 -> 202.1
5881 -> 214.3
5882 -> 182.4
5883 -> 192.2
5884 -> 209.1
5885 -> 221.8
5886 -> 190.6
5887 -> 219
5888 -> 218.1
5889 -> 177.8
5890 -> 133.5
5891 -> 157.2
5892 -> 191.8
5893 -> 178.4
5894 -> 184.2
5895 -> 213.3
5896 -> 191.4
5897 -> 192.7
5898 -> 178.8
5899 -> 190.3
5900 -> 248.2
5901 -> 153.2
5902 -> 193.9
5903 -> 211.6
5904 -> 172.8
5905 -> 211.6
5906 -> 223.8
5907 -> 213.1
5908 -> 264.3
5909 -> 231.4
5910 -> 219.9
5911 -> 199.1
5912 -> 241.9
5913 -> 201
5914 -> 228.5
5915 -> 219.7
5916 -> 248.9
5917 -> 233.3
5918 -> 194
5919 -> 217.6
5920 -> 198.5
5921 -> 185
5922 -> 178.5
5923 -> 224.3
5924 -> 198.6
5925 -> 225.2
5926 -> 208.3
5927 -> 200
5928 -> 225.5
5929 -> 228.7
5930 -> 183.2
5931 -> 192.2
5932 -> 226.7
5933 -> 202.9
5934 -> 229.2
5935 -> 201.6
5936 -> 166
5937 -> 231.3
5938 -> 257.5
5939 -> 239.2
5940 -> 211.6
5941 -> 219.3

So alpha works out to 0.9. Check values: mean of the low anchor 213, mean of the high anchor 210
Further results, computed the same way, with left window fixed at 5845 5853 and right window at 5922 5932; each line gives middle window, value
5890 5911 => 1.2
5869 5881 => -1.0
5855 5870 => -0.1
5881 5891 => 0.9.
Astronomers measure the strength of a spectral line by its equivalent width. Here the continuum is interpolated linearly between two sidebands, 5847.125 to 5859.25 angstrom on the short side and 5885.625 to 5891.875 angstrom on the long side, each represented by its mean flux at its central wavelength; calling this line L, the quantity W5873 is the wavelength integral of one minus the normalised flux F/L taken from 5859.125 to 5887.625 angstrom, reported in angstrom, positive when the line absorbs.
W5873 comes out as -4.1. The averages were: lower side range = 211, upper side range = 183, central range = 223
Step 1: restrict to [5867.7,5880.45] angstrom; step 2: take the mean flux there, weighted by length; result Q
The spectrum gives 231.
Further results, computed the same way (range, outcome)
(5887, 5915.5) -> 202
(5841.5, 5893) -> 214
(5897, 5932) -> 210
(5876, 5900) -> 199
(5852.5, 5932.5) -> 210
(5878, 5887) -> 202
